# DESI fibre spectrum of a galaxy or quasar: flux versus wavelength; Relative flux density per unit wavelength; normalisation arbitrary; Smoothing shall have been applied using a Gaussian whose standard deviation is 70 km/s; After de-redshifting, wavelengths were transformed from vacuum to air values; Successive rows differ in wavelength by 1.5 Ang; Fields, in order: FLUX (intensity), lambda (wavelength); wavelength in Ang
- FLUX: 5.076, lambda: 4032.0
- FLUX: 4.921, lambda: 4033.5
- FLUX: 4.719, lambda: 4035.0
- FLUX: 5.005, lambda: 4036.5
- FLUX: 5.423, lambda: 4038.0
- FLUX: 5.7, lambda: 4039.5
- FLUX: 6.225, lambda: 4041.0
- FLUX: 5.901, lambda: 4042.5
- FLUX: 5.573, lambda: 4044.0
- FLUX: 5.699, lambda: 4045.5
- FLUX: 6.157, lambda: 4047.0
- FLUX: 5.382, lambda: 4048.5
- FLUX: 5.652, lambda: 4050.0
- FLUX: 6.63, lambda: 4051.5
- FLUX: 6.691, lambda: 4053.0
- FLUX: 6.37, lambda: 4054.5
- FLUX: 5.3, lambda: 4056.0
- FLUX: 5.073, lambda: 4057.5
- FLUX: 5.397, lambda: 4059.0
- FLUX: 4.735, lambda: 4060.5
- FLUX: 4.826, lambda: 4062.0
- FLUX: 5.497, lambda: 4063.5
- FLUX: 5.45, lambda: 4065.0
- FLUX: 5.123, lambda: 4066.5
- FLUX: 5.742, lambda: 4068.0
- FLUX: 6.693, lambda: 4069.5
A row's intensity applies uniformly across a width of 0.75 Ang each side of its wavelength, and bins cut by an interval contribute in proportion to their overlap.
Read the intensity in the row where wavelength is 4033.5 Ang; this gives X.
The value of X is 4.921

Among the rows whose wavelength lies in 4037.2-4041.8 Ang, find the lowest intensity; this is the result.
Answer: 5.423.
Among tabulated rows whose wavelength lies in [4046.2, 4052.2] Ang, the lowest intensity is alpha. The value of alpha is 5.382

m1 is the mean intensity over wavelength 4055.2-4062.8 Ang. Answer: 5.08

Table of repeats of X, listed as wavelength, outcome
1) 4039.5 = 5.7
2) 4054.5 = 6.37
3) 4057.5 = 5.073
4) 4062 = 4.826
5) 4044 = 5.573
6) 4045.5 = 5.699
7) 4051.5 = 6.63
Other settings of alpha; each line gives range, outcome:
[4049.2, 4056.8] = 5.3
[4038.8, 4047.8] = 5.573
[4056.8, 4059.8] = 5.073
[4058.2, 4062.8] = 4.735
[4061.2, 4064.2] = 4.826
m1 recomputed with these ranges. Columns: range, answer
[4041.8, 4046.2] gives 5.72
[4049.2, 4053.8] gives 6.31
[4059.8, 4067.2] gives 5.13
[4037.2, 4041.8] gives 5.78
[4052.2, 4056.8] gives 6.11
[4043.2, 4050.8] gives 5.7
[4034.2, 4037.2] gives 4.86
